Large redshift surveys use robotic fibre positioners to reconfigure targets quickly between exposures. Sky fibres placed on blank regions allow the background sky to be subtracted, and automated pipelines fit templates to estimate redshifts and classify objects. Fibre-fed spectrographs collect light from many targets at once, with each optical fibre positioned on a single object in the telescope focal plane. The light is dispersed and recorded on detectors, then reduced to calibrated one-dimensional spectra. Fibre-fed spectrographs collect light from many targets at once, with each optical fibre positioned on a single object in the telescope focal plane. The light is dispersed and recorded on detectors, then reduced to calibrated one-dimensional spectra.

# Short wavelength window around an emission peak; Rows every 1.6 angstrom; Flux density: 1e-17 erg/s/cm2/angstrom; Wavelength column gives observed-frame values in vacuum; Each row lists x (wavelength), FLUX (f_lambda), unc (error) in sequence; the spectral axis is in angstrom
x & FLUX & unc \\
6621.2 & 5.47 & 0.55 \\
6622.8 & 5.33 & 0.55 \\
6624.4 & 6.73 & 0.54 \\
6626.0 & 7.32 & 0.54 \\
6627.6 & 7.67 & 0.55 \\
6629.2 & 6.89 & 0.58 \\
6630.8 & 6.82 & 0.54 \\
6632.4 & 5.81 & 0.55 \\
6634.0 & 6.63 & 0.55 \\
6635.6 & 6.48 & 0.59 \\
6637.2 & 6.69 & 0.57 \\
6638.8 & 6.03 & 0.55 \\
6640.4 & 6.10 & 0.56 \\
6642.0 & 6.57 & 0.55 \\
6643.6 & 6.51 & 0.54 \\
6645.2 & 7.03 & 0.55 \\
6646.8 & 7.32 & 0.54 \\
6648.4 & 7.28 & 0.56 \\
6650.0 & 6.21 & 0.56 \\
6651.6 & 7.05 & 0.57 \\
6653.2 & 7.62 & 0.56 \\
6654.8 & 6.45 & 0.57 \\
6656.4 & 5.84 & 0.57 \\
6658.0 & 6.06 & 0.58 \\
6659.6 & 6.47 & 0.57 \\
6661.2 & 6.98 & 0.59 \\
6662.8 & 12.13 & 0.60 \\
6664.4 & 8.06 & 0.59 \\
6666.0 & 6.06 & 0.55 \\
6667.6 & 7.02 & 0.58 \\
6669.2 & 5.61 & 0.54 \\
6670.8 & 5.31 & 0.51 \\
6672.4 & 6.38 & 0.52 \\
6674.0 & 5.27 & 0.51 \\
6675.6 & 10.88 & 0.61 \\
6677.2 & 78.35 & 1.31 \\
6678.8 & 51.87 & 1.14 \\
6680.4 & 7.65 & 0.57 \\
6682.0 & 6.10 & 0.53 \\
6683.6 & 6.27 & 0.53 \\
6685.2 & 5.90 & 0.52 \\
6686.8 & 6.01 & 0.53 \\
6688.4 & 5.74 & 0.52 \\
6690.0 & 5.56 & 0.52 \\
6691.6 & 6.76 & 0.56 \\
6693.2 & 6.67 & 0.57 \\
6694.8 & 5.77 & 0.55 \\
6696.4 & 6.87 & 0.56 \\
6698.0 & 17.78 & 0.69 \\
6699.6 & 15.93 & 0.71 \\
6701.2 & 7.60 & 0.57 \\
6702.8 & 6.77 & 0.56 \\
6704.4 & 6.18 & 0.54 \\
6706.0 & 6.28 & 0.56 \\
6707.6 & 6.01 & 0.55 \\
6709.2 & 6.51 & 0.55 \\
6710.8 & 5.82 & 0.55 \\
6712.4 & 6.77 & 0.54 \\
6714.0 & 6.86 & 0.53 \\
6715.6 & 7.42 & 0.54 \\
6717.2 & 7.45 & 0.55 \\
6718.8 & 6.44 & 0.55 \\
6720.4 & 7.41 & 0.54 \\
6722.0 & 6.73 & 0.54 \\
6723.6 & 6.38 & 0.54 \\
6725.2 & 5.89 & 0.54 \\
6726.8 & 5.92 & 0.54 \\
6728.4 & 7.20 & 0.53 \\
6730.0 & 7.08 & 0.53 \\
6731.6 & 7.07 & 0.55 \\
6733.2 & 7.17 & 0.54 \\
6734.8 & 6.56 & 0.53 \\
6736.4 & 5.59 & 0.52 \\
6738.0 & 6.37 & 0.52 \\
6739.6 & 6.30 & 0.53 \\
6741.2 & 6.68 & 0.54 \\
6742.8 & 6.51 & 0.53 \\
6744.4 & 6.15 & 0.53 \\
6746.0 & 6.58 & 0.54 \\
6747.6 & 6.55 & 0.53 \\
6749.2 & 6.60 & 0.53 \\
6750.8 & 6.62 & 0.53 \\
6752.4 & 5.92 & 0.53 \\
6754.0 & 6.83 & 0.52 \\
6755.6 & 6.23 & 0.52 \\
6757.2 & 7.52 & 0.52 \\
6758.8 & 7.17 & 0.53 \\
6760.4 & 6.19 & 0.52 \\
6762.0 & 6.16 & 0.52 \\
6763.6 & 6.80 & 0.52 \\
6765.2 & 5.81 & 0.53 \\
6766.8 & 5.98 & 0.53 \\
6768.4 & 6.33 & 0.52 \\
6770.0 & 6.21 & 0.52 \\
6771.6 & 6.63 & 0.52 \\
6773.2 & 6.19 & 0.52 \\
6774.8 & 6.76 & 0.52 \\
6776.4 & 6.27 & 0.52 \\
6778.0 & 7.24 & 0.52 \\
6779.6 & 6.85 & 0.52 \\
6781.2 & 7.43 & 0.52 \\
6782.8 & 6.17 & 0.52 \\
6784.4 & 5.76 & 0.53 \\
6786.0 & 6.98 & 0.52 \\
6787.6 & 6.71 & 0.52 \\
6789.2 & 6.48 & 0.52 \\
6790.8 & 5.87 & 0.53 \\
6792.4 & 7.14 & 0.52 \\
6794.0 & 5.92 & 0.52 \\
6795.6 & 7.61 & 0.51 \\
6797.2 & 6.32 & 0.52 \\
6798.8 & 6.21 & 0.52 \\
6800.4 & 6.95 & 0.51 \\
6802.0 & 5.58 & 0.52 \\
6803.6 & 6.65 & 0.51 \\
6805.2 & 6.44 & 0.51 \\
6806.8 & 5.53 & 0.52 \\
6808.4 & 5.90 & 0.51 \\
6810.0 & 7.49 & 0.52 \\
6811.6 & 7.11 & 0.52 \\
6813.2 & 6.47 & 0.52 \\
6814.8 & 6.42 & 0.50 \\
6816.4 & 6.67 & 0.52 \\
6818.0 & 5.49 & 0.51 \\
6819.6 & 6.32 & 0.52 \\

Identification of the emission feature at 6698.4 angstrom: [N II] 6583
